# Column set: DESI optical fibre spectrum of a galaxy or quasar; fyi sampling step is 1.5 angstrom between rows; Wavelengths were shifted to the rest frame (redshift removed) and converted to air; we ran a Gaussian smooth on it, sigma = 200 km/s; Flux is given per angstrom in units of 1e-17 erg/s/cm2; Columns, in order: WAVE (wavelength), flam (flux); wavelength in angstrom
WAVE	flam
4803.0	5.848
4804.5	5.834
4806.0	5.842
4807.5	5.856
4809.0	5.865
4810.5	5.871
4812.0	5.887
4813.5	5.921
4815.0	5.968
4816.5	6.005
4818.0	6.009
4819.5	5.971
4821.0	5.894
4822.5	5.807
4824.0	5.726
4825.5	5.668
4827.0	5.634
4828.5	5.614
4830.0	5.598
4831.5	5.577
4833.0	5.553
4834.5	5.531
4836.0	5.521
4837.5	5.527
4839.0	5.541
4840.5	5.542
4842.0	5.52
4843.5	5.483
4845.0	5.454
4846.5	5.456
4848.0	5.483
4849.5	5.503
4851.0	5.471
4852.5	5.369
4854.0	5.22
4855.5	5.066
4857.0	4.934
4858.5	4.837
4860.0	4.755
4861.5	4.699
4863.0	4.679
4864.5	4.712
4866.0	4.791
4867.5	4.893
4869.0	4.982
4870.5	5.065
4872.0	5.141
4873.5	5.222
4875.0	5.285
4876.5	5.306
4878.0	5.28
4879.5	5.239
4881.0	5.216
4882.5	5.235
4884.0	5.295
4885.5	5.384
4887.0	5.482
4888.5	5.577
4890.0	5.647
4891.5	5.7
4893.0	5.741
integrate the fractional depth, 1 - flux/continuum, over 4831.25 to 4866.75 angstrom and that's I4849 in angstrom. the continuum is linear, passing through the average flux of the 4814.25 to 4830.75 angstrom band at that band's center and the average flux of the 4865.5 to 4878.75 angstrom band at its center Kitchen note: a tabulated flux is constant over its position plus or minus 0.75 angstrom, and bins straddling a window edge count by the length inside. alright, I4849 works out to 1.2 angstrom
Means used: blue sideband 5.81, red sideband 5.11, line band 5.25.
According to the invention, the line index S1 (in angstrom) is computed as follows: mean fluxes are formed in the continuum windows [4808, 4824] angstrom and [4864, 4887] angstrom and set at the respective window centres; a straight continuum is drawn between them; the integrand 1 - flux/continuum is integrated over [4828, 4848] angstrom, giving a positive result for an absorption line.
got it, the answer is 0.36 angstrom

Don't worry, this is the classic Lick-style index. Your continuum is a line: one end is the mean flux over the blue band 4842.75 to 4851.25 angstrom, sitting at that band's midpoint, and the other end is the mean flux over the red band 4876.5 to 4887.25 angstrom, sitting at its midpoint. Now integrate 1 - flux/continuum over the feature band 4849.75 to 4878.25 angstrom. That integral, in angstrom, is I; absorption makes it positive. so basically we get 1.8 angstrom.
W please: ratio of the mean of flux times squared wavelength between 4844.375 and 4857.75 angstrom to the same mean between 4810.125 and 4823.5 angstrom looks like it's 0.91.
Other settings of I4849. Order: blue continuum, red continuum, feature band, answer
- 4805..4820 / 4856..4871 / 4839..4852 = -0.7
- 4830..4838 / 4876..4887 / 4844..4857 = 0.3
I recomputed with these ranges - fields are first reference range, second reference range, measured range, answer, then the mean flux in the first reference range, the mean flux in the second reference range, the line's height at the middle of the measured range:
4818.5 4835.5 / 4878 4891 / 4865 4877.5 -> 0.9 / 5.69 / 5.38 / 5.46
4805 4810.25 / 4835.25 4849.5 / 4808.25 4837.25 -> -0.3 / 5.85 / 5.5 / 5.7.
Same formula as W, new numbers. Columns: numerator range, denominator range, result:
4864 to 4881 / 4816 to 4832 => 0.90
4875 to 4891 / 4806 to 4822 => 0.93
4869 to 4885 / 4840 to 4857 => 0.98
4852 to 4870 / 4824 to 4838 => 0.89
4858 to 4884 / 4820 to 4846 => 0.91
